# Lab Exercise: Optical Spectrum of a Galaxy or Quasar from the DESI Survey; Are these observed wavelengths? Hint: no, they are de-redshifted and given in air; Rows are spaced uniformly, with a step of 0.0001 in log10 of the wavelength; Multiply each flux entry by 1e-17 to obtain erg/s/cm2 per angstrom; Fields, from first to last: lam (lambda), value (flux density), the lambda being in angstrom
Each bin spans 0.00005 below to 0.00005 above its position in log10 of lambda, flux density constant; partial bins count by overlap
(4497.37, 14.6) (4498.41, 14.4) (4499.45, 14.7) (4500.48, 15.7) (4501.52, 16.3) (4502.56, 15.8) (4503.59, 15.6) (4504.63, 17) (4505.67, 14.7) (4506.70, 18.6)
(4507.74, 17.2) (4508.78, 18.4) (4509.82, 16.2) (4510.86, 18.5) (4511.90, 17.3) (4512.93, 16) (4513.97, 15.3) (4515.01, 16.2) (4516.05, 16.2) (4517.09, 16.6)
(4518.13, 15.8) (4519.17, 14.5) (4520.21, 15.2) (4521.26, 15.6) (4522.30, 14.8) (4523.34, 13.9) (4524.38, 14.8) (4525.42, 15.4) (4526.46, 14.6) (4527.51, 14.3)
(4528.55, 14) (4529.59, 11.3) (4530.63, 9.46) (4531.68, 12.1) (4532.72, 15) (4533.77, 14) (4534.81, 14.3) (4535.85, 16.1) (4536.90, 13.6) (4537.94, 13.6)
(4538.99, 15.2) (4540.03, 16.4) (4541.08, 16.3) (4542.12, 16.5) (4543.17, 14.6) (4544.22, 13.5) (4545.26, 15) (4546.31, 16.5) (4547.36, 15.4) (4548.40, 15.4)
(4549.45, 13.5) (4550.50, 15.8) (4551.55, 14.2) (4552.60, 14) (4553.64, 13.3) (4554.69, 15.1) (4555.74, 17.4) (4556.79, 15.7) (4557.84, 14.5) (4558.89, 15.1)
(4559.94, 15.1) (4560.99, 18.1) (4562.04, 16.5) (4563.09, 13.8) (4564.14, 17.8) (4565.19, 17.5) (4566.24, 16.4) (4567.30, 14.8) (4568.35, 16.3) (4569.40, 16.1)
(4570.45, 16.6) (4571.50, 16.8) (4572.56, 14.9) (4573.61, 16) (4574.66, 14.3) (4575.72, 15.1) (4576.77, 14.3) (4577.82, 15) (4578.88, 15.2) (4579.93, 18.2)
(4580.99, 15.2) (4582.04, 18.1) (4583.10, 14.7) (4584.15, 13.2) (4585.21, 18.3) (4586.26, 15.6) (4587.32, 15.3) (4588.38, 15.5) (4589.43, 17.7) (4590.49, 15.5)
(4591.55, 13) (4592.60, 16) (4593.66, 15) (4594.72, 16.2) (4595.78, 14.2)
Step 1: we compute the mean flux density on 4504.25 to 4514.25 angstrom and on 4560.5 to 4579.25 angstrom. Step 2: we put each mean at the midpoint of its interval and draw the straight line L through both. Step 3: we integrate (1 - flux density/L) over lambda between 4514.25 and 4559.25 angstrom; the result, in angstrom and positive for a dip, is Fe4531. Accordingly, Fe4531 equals 4.6 angstrom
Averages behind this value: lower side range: 17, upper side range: 15.9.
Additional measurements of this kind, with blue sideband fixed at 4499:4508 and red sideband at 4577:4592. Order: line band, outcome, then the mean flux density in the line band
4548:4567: 0.4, 15.5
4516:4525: 0.5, 15.2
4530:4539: 1.4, 13.6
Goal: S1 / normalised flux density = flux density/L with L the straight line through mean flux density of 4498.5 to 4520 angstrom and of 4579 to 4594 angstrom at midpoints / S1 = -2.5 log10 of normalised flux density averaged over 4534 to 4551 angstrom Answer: 0.07 mag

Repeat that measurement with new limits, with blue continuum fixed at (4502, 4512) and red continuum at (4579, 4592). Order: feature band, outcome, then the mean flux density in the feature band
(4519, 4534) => 0.195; 13.9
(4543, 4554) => 0.117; 14.7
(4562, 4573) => -0.002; 16.1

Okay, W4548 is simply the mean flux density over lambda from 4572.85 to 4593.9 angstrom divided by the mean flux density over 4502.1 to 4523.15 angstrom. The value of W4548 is 0.96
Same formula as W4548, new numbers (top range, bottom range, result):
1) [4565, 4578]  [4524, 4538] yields 1.14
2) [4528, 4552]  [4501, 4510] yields 0.87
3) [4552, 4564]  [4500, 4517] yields 0.93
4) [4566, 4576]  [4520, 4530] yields 1.09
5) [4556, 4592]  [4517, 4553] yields 1.08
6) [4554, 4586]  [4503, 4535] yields 1.04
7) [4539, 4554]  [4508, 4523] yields 0.93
